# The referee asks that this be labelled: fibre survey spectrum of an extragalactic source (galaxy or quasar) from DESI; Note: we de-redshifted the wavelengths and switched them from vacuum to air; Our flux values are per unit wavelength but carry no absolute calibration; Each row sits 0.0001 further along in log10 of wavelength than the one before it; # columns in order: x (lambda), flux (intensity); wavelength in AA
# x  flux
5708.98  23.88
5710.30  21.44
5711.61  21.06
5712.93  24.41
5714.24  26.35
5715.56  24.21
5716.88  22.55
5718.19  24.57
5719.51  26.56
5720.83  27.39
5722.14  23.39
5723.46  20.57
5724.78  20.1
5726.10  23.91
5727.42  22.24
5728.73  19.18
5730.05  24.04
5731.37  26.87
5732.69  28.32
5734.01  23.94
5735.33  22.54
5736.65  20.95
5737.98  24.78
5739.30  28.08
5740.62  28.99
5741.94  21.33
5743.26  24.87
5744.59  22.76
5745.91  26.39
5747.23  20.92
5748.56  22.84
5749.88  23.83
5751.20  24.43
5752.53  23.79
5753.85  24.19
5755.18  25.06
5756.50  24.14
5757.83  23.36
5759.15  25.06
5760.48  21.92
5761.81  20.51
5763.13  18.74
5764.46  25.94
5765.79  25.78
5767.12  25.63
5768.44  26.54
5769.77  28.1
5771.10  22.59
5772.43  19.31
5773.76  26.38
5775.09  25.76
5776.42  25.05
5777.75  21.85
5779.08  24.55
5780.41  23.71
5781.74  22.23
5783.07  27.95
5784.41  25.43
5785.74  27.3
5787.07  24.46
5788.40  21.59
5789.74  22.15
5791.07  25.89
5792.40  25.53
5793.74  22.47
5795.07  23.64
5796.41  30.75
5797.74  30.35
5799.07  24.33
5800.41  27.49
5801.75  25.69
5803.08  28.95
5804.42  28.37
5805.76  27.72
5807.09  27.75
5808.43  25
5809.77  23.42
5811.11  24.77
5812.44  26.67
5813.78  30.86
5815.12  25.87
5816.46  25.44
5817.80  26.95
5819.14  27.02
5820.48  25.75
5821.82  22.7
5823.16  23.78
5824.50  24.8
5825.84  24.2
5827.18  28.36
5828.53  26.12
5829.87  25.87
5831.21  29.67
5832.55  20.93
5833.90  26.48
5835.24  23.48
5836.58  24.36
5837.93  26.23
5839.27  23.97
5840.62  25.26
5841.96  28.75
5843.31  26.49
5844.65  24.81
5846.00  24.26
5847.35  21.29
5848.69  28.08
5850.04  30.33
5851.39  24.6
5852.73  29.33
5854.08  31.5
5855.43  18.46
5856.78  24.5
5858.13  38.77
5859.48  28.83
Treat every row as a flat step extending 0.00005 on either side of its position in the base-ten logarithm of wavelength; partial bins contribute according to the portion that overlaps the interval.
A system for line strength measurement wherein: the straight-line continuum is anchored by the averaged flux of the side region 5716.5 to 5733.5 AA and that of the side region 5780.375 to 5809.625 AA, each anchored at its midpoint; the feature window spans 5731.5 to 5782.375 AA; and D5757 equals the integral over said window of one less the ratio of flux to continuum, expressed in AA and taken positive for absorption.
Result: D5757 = 1.3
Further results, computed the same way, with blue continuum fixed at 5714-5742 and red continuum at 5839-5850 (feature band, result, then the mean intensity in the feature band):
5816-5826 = 0.1 AA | 25.1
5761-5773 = 0.5 AA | 23.7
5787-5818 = -1.2 AA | 26.1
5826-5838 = 0.0 AA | 25.6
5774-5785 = 0.1 AA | 24.6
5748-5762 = 0.5 AA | 23.7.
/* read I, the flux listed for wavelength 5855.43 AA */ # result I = 18.46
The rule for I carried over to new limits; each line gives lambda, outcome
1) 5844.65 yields 24.81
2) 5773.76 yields 26.38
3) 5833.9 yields 26.48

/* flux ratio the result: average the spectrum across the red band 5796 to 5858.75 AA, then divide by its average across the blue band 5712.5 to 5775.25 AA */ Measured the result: 1.10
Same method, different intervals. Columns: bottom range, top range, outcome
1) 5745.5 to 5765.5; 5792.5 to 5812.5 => 1.13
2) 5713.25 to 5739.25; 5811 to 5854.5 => 1.09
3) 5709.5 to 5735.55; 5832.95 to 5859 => 1.11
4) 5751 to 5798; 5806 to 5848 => 1.04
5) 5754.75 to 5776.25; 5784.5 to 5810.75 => 1.08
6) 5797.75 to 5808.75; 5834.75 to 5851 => 0.94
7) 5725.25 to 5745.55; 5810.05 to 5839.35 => 1.06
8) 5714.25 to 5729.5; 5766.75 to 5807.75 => 1.09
